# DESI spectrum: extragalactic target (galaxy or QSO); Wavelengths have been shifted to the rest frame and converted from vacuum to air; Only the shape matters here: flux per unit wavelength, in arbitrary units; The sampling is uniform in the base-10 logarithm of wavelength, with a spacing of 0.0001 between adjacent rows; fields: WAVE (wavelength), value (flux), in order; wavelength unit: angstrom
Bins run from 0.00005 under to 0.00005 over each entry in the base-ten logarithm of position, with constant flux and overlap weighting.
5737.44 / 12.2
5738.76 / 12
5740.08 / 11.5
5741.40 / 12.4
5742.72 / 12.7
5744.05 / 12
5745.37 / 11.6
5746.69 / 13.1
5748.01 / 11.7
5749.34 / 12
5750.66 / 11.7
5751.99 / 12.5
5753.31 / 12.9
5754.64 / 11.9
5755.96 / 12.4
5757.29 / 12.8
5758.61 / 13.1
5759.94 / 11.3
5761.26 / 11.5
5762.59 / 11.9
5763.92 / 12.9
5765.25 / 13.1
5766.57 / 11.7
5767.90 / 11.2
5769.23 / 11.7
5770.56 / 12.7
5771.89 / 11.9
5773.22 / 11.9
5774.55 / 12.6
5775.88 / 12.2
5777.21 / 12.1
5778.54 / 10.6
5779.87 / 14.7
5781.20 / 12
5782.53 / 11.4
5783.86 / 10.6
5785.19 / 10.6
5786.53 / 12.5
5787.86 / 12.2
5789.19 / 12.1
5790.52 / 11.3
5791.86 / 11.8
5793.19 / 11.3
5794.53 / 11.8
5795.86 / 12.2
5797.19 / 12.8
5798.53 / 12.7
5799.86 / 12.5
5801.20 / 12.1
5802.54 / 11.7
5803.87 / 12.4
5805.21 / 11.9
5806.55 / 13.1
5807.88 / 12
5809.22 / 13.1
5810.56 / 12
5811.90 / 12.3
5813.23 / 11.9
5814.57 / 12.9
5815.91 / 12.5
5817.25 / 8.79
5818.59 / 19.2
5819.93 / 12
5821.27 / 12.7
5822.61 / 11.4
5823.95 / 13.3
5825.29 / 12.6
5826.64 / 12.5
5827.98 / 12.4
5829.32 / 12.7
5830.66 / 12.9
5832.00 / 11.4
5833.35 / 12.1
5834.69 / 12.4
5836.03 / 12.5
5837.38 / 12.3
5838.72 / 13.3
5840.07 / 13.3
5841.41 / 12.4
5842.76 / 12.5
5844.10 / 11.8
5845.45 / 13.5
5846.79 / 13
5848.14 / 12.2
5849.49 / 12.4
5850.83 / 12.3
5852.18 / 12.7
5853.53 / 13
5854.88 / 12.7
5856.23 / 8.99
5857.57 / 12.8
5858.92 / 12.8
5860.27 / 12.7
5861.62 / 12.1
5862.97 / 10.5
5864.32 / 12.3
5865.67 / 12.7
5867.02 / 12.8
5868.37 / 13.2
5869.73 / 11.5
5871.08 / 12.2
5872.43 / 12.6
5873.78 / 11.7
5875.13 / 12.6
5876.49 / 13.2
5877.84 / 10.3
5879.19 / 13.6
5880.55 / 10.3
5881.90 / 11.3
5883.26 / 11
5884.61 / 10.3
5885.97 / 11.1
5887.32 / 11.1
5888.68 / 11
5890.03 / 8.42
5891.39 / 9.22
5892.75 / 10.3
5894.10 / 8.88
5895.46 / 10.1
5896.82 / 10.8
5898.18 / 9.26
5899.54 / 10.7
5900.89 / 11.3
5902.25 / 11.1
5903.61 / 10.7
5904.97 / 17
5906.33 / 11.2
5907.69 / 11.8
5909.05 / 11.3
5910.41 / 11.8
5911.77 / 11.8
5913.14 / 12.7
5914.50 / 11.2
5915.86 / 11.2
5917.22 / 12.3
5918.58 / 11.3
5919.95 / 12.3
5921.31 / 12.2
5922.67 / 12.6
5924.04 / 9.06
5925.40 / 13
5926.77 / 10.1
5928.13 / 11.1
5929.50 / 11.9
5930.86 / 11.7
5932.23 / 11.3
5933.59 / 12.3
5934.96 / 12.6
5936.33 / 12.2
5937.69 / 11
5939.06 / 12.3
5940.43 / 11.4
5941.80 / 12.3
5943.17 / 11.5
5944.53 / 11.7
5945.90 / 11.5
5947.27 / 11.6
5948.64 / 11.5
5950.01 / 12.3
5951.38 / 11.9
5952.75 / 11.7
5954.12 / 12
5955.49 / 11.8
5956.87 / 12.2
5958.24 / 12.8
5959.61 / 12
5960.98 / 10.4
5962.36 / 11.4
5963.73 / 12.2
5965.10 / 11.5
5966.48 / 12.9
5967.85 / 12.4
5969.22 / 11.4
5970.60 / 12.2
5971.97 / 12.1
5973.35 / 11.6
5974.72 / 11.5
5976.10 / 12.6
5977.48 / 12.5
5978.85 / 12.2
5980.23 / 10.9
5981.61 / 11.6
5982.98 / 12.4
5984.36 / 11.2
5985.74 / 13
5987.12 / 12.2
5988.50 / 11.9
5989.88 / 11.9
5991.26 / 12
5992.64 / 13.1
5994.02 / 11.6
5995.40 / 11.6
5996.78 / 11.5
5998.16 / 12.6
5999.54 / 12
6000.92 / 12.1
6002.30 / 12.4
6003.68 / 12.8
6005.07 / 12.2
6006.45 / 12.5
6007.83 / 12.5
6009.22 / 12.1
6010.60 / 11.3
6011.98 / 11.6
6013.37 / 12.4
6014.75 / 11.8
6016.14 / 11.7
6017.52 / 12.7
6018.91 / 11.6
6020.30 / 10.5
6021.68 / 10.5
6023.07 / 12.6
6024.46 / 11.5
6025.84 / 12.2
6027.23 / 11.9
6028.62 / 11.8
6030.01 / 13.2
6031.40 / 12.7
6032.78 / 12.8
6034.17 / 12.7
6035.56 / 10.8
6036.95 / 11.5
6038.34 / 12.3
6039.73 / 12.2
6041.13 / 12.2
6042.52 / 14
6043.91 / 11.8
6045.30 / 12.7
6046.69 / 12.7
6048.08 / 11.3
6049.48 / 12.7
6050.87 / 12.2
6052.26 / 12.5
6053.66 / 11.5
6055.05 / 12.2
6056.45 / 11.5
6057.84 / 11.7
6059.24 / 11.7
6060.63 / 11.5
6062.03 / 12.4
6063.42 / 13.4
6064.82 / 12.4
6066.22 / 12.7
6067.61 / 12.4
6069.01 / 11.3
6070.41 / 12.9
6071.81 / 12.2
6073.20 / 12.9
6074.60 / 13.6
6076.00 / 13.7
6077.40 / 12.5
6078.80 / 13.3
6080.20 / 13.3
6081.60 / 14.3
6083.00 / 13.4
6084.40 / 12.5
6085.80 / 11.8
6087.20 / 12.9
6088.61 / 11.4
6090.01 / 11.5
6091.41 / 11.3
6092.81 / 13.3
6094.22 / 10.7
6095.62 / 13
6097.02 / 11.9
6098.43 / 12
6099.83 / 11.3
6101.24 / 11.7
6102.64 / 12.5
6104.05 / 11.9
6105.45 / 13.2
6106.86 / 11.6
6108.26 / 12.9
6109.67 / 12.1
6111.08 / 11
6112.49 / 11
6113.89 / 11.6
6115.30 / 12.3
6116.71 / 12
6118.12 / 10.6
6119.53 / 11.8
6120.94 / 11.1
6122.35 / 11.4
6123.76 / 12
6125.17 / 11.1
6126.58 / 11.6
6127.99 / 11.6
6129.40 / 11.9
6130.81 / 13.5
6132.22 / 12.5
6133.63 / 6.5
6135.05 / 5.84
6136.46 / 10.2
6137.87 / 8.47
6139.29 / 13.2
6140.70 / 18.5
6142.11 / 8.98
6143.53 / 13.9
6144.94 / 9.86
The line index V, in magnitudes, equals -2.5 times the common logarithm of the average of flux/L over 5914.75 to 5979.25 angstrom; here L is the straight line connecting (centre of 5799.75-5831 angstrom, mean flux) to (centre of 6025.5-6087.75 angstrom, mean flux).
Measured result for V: 0.06 mag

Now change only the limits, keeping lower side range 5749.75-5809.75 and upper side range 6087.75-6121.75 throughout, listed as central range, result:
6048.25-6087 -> -0.06 mag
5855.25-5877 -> -0.01 mag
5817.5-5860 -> -0.05 mag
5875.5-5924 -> 0.07 mag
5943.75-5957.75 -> 0.01 mag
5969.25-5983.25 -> 0.00 mag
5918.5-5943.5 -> 0.03 mag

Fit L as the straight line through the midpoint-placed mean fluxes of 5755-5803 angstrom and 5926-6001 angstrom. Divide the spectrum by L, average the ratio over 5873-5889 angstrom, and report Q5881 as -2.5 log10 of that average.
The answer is 0.04 mag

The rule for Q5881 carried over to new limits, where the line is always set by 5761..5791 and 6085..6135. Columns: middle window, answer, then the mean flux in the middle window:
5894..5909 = 0.06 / 11.3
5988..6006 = -0.03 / 12.1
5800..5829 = -0.05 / 12.5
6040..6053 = -0.07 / 12.4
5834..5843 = -0.07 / 12.7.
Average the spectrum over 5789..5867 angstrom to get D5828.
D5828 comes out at 12.4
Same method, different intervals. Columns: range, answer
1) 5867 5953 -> 11.5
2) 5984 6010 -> 12.2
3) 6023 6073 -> 12.2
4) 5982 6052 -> 12.1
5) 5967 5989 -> 12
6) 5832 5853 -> 12.5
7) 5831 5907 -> 11.8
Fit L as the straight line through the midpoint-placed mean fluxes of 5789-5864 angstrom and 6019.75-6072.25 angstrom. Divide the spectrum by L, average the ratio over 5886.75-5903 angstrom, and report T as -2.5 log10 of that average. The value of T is 0.21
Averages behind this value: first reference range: 12.4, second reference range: 12.1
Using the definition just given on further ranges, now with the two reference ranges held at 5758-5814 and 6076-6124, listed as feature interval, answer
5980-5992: 0.015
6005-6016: 0.007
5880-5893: 0.163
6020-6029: 0.045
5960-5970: 0.032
